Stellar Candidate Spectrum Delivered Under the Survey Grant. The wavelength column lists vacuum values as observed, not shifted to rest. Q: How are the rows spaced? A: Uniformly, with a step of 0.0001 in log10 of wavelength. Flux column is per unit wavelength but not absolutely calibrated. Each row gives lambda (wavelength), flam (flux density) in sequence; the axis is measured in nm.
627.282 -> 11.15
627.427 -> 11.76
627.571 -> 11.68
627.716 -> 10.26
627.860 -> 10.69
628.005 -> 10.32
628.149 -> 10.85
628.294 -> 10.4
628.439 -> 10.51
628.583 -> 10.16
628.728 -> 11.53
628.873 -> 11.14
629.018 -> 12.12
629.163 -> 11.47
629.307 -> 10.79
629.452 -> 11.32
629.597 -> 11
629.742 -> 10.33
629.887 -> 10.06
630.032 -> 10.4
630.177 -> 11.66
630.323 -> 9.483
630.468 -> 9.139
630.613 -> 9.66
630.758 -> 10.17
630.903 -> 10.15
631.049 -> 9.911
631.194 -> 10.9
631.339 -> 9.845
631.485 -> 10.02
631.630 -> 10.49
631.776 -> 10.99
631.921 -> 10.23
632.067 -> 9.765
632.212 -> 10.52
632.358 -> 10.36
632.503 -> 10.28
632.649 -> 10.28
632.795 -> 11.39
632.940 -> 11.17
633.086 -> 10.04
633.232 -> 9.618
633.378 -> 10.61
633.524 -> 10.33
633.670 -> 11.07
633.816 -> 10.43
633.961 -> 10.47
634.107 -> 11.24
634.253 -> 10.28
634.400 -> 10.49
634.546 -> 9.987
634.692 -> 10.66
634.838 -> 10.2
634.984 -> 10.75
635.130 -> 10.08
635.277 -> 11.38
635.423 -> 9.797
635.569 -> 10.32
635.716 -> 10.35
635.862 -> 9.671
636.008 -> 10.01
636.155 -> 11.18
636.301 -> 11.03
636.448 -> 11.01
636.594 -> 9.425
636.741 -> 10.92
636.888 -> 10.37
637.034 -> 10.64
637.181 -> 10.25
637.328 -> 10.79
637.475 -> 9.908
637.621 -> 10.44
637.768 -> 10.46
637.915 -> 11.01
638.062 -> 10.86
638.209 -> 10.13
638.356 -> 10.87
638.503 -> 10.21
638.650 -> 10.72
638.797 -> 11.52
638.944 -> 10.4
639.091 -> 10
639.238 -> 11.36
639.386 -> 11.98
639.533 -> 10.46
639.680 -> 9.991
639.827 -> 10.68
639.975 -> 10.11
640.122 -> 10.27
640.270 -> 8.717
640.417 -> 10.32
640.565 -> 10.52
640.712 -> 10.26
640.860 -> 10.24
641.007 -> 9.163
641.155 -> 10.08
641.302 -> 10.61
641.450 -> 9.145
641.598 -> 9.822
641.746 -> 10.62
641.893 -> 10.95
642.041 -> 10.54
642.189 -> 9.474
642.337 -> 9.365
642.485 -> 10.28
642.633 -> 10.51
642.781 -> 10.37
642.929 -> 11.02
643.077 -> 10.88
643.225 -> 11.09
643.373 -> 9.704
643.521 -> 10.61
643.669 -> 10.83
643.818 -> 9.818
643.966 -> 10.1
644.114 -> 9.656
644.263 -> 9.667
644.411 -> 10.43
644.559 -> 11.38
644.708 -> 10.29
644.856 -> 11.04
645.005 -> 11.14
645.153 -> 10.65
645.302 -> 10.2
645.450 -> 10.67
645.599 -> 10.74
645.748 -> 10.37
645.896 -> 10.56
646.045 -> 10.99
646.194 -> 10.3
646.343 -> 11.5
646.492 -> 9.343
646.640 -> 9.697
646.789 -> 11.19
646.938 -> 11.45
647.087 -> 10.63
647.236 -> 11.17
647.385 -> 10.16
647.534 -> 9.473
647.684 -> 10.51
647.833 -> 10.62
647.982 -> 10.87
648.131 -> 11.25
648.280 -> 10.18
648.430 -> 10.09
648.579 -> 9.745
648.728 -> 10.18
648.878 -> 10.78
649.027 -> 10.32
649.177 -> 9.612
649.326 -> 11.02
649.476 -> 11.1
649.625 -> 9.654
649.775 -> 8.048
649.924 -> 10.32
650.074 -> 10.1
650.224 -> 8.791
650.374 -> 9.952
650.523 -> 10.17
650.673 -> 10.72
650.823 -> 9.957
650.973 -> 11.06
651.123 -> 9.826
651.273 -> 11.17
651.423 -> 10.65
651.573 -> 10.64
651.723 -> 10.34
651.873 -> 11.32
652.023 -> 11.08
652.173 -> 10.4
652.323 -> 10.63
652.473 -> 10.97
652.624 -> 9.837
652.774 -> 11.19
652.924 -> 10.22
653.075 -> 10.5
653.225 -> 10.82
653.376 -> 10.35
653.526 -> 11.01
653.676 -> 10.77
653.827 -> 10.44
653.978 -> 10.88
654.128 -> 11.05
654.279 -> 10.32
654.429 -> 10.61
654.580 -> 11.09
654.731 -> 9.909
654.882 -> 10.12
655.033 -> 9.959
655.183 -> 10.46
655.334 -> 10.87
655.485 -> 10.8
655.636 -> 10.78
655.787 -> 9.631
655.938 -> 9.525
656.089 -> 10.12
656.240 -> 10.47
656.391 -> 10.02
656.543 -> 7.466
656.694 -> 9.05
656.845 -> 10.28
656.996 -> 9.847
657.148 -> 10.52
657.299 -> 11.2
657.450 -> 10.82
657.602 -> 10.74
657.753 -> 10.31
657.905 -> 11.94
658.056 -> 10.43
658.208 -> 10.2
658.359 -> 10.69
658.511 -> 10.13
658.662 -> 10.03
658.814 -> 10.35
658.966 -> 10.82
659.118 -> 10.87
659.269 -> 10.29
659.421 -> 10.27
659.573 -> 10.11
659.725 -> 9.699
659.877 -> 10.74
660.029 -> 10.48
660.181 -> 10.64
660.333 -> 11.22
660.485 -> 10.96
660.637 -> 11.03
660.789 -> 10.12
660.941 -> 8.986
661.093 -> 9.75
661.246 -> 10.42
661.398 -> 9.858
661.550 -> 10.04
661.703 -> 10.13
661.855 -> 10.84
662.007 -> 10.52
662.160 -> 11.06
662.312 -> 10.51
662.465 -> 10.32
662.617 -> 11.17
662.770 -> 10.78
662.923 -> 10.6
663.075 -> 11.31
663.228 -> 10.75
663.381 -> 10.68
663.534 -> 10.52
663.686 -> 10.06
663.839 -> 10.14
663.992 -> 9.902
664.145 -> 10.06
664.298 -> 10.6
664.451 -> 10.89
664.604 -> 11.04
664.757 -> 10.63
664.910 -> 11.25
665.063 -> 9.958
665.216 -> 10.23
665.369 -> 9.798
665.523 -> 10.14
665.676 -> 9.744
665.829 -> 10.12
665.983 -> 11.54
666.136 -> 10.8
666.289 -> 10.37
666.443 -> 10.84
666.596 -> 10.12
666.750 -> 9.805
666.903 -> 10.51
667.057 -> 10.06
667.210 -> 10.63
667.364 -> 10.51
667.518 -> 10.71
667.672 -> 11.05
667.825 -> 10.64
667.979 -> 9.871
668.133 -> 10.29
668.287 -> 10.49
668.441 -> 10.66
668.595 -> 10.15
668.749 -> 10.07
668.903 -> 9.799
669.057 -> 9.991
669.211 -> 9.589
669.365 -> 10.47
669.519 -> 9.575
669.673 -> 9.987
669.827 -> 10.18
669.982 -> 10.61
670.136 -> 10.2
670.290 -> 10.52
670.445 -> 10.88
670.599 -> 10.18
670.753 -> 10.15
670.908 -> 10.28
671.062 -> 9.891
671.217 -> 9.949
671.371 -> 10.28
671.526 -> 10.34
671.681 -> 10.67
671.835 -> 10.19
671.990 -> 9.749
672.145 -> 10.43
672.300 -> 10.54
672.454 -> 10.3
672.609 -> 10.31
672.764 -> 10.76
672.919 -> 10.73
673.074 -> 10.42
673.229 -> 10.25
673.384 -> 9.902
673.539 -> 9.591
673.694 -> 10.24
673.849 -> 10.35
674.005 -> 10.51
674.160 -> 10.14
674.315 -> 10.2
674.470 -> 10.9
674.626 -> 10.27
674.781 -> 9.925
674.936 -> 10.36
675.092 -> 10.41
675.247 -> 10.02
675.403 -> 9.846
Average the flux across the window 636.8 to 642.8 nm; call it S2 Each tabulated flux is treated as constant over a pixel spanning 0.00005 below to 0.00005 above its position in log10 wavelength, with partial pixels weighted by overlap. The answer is 10.4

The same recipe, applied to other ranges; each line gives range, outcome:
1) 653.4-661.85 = 10.4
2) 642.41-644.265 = 10.4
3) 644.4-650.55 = 10.4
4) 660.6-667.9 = 10.4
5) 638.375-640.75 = 10.5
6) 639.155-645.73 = 10.4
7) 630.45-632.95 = 10.3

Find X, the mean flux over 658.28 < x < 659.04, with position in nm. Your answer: 10.4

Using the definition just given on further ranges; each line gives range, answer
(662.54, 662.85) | 11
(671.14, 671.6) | 10.2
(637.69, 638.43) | 10.7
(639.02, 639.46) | 11.1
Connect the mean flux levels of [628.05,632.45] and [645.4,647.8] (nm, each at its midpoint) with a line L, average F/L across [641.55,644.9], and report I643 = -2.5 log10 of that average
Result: 0.018 mag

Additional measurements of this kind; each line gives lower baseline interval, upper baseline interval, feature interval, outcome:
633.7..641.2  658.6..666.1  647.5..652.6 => 0.01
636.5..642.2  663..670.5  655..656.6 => 0.04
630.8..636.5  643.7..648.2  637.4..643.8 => 0.01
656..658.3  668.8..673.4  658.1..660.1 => -0.01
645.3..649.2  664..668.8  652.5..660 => 0.01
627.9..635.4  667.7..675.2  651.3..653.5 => -0.03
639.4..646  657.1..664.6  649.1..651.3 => 0.03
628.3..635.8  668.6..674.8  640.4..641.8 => 0.04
